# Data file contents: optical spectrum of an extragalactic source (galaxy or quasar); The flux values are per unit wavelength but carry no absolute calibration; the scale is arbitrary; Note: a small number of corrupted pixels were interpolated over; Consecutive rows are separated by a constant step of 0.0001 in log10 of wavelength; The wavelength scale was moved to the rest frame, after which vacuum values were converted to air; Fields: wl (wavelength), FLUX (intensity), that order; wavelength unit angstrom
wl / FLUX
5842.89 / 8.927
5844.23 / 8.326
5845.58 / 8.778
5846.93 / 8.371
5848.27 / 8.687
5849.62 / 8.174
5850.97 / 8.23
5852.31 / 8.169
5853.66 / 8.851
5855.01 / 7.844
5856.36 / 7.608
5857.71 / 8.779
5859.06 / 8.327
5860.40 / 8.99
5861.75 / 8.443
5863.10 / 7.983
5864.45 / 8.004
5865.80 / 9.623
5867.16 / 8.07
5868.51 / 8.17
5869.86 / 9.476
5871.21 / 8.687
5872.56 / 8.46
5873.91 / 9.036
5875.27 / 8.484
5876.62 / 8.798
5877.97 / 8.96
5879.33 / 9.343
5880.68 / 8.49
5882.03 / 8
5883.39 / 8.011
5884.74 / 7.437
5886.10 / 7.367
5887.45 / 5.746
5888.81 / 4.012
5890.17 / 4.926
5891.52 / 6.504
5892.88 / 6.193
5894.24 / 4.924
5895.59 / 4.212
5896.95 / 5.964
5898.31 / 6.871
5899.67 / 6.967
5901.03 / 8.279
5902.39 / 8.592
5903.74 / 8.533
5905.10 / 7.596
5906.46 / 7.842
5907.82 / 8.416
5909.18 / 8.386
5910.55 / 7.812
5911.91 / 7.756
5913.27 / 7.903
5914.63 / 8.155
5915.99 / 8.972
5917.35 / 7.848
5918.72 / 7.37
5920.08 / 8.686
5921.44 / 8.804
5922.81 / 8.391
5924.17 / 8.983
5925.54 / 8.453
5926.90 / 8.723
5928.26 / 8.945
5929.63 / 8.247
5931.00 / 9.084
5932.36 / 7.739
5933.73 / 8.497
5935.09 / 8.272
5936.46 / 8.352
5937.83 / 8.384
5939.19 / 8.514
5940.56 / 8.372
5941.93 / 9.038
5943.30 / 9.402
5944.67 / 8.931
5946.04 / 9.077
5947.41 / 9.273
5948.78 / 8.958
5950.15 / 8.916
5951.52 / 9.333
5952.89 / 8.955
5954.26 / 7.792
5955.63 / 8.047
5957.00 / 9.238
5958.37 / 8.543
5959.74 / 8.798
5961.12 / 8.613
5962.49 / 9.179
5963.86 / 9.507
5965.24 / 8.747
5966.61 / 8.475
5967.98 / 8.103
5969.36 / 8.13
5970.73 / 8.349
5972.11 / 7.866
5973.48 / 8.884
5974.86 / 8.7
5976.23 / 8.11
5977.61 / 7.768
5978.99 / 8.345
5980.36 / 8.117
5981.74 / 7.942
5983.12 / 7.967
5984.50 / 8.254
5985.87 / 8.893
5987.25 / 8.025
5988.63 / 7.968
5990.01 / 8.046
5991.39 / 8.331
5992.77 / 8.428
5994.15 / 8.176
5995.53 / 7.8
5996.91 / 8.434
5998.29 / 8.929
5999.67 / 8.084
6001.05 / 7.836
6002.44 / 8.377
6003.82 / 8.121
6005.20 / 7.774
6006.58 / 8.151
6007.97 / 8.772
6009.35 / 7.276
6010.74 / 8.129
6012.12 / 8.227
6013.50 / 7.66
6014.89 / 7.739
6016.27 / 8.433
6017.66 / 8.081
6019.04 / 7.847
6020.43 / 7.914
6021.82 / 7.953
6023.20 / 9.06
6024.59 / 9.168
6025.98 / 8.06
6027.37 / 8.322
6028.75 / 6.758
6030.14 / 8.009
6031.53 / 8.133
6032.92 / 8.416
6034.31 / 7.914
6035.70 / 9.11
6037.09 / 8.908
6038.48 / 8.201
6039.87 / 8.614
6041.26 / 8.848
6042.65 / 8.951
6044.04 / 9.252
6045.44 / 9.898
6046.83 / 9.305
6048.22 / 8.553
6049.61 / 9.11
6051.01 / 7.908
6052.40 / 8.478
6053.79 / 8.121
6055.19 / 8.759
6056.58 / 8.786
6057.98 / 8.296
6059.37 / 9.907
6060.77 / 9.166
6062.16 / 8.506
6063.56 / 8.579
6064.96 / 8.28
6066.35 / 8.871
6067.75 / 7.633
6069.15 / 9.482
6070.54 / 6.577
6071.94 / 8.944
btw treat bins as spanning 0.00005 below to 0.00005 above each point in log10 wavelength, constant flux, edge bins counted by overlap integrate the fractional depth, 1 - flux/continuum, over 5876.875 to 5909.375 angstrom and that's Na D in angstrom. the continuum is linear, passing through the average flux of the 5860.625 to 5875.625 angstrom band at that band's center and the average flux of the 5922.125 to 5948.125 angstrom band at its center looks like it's 5.54 angstrom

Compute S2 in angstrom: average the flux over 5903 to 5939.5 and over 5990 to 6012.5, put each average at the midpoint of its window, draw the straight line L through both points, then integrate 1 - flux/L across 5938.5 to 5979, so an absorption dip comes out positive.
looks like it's -2.05 angstrom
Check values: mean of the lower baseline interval 8.32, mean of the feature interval 8.67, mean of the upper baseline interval 8.17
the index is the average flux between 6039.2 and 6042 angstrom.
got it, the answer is 8.74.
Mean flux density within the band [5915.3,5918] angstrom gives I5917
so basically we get 8.43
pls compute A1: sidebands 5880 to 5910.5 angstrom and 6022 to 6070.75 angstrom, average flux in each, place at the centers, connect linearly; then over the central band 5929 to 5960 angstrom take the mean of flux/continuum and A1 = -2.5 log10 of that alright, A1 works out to -0.158 mag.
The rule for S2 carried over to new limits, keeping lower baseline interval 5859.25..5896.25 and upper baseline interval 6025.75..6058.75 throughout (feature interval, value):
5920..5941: -1.6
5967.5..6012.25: 0.4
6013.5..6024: 0.4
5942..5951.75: -1.3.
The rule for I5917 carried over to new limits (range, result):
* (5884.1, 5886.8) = 7.39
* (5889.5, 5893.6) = 5.87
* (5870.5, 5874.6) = 8.73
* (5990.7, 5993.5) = 8.38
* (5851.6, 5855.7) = 8.29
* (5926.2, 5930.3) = 8.65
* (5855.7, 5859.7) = 8.23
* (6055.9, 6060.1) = 8.99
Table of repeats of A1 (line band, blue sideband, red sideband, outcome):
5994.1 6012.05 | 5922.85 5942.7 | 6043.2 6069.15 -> 0.07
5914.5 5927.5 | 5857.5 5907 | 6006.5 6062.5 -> -0.08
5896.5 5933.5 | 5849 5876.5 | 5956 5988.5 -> 0.04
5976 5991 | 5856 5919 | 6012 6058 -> 0.01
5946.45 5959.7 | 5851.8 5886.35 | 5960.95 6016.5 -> -0.06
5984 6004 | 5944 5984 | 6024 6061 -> 0.04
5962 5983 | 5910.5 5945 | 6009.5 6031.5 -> -0.02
